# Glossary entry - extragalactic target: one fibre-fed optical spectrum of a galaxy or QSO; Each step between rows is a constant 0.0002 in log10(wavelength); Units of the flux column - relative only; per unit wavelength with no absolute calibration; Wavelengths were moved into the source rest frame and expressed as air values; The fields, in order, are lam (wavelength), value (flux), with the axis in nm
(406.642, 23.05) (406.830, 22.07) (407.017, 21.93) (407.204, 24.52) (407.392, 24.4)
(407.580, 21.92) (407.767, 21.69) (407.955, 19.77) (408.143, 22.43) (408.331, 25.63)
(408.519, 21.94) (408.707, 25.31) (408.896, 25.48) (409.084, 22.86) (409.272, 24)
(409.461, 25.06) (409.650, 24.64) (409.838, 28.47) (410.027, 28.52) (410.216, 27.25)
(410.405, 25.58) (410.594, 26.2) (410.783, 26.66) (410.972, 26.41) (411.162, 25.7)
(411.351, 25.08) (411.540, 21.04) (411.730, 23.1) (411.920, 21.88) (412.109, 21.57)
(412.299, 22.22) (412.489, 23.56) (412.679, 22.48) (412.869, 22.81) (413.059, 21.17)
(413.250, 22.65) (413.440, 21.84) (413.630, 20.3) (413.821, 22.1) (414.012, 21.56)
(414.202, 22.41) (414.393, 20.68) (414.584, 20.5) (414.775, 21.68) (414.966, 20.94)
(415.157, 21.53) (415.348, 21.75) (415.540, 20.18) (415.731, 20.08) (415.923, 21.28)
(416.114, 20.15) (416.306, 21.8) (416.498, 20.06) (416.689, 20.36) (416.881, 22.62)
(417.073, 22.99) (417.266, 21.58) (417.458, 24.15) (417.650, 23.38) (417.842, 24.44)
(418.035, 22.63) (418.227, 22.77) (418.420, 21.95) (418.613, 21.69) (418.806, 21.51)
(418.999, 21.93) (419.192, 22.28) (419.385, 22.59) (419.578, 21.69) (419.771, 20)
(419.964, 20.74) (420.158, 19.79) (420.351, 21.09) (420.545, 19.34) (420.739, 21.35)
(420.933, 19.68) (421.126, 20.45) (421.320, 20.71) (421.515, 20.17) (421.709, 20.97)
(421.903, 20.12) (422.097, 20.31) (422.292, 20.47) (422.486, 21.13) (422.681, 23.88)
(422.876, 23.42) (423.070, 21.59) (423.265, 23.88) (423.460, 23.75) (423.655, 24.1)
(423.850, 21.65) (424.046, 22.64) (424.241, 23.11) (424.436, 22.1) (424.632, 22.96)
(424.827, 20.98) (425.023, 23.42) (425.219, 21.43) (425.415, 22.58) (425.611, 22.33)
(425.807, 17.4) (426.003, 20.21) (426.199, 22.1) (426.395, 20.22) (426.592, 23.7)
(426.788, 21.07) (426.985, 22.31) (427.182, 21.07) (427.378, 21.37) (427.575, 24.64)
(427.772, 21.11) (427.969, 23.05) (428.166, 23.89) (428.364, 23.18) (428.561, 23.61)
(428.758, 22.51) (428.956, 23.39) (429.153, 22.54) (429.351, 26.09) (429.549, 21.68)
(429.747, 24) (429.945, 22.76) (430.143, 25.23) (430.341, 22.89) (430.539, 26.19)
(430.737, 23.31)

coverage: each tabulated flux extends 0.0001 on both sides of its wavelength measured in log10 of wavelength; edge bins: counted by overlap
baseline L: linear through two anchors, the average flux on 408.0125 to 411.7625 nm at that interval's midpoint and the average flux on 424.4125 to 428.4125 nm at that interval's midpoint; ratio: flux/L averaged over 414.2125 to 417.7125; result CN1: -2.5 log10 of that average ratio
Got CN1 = 0.12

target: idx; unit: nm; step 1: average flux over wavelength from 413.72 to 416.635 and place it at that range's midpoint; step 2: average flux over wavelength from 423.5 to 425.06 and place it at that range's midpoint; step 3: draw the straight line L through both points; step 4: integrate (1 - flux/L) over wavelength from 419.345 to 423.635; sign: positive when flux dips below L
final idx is 0.17 nm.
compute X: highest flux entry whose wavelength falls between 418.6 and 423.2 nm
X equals 23.88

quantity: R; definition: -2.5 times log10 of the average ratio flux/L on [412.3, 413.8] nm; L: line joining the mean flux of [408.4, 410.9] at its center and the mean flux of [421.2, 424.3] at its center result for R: 0.12 mag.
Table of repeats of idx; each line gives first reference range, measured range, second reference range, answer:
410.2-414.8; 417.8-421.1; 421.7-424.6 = 0.161 nm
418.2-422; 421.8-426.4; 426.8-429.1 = -0.019 nm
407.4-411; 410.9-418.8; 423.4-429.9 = 0.613 nm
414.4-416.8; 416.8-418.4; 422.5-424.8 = -0.124 nm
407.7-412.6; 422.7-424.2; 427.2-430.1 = 0.026 nm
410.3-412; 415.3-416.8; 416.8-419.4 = 0.163 nm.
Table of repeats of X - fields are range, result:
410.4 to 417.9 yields 26.66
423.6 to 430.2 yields 26.09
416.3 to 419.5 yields 24.44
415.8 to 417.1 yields 22.99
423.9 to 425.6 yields 23.42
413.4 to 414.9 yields 22.41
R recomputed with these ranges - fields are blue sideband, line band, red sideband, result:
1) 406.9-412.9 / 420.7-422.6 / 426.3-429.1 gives 0.125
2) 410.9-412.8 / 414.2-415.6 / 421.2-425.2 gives 0.088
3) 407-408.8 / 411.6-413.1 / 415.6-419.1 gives 0.007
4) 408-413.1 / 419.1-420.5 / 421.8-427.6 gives 0.083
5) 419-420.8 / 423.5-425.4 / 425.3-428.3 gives -0.048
